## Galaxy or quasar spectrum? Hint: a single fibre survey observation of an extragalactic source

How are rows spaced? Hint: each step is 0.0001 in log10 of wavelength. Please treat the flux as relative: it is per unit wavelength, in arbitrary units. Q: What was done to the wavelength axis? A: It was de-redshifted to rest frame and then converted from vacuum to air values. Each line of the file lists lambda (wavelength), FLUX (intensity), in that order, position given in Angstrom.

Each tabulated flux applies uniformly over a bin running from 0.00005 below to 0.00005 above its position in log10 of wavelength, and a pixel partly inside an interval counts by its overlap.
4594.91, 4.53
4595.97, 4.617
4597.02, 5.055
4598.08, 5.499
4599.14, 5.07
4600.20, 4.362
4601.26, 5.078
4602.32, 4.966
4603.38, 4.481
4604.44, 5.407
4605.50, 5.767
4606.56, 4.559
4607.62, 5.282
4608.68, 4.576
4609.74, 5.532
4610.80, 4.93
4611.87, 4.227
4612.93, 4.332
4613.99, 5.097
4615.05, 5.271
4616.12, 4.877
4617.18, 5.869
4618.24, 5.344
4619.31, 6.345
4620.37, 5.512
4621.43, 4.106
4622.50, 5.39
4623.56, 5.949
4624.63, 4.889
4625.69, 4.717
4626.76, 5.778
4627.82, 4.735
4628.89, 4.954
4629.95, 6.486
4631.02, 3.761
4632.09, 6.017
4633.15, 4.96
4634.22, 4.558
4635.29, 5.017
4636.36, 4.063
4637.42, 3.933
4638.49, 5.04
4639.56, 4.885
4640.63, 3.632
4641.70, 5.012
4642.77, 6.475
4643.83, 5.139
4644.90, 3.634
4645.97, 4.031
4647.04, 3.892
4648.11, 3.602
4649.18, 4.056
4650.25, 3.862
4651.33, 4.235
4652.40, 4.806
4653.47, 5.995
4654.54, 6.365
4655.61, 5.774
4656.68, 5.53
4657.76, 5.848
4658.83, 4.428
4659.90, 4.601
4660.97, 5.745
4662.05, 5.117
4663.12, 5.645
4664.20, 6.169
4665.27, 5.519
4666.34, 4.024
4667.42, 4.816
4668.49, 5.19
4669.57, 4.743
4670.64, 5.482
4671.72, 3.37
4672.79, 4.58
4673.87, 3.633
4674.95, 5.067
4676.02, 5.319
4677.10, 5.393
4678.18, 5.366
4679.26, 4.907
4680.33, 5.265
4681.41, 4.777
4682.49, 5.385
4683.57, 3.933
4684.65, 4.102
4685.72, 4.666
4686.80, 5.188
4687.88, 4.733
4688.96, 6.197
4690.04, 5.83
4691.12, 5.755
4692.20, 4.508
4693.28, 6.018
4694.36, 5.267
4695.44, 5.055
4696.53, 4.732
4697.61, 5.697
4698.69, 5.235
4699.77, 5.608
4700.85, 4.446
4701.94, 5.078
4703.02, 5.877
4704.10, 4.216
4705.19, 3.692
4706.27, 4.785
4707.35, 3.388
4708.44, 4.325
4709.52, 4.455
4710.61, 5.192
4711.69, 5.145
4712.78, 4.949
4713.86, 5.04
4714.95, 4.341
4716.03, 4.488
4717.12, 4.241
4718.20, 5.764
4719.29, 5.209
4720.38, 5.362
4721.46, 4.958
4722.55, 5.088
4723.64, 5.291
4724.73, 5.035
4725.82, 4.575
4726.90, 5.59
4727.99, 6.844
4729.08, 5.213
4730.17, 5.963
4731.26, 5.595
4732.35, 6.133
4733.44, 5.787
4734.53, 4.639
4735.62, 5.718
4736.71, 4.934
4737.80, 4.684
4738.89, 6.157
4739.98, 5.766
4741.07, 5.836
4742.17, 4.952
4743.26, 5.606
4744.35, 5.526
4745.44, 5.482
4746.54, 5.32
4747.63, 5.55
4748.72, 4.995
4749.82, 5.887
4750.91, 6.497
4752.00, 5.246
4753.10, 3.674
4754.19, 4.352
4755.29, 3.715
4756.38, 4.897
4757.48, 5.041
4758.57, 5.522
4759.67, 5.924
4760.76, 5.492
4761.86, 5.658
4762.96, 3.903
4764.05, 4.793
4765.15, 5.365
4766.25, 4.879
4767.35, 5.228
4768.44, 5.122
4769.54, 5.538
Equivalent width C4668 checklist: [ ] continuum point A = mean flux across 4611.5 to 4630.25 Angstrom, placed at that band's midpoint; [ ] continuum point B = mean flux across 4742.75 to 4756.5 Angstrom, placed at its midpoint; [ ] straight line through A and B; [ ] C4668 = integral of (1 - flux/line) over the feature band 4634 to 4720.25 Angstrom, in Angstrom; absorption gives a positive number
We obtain 4.80 Angstrom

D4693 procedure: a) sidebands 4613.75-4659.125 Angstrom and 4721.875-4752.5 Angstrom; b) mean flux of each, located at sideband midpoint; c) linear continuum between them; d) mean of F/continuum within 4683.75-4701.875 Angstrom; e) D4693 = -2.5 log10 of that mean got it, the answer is 0.02 mag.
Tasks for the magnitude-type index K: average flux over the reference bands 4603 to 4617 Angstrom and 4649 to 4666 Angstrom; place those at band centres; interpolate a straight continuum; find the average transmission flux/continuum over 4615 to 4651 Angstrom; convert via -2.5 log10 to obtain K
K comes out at 0.05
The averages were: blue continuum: 4.98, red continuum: 5.24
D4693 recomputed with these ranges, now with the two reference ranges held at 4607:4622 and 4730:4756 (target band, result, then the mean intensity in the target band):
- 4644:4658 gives 0.09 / 4.73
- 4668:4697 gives 0.05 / 4.98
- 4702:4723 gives 0.11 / 4.77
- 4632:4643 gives 0.08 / 4.78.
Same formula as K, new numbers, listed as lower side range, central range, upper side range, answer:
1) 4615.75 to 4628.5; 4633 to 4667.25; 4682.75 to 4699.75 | 0.08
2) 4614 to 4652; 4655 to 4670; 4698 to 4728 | -0.08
